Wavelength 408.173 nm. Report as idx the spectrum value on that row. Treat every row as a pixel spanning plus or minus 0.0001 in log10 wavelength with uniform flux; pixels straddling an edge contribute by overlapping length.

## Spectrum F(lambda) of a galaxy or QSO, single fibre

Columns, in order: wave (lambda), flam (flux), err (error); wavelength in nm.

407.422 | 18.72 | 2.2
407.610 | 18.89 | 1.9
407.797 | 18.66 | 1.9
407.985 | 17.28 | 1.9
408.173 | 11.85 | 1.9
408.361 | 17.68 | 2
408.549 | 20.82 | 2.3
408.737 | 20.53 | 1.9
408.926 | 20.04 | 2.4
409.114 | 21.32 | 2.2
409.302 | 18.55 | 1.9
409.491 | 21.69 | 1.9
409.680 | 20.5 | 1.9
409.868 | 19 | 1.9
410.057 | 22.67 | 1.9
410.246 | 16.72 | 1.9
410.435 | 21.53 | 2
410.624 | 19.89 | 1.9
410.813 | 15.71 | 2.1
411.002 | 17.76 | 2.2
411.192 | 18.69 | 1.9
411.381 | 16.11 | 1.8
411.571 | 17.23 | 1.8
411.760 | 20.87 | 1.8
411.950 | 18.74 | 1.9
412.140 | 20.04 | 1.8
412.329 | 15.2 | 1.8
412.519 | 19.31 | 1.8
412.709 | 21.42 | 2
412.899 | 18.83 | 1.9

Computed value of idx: 11.85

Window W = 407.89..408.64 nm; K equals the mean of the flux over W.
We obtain 16.9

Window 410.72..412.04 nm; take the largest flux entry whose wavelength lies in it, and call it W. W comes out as 20.87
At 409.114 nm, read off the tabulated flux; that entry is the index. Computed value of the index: 21.32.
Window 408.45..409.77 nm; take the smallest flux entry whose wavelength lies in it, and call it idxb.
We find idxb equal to 18.55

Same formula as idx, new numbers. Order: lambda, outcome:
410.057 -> 22.67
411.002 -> 17.76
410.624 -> 19.89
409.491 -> 21.69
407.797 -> 18.66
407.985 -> 17.28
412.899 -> 18.83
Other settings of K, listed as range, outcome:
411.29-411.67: 16.7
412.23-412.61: 17.3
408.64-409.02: 20.3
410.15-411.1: 18.3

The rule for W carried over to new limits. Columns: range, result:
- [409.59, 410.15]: 22.67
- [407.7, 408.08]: 18.66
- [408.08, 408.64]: 20.82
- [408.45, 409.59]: 21.69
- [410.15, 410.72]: 21.53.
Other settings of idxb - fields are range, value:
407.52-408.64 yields 11.85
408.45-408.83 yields 20.53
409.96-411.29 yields 15.71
